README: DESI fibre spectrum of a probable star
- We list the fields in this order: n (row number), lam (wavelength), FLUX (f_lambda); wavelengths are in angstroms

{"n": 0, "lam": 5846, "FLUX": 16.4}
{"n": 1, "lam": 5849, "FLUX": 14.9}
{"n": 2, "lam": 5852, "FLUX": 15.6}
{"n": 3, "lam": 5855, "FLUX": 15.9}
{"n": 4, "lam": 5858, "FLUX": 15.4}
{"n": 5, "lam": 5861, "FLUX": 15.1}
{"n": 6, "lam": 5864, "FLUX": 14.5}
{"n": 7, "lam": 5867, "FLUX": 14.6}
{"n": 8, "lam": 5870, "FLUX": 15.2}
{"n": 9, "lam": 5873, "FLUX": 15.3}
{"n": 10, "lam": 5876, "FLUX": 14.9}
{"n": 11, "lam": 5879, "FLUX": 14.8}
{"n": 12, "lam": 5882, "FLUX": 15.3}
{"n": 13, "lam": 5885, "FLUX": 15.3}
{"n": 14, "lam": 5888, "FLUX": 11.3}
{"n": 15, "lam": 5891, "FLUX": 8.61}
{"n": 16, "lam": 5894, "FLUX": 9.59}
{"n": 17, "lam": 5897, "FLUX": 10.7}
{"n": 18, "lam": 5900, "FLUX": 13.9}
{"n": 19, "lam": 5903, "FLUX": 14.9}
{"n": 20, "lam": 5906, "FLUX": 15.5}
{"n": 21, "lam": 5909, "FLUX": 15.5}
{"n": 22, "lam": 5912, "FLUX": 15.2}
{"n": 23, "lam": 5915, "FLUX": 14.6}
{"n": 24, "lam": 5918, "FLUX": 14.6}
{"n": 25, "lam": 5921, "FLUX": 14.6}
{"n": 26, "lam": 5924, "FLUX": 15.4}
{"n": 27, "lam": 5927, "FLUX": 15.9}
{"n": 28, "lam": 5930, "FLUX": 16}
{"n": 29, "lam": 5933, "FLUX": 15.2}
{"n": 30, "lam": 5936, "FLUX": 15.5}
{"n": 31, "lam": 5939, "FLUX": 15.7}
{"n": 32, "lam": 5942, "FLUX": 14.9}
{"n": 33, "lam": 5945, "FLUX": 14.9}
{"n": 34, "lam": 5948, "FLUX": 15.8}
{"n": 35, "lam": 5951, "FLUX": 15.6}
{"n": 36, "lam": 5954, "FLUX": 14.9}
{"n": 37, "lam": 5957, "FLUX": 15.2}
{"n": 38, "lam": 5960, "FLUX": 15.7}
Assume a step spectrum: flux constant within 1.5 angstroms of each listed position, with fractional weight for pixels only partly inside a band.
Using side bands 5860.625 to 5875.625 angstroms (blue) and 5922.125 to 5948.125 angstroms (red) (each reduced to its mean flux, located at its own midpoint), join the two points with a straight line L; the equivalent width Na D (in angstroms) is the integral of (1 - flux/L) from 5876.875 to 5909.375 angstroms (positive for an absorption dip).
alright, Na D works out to 4.19 angstroms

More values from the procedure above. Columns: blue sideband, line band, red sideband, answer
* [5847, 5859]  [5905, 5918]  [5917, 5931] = 0.2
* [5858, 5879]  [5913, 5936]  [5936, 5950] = 0.1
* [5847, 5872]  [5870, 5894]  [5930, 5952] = 2.8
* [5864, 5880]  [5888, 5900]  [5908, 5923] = 3.6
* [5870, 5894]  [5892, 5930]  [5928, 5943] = 1.1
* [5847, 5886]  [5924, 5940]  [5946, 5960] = -0.3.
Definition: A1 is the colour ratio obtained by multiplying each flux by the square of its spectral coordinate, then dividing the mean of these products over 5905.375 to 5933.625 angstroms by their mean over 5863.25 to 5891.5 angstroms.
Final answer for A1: 1.09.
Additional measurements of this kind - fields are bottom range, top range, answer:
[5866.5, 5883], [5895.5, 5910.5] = 0.95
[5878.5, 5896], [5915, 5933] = 1.25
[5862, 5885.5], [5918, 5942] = 1.05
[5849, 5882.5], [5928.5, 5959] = 1.04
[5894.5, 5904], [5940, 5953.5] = 1.22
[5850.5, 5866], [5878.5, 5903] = 0.83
